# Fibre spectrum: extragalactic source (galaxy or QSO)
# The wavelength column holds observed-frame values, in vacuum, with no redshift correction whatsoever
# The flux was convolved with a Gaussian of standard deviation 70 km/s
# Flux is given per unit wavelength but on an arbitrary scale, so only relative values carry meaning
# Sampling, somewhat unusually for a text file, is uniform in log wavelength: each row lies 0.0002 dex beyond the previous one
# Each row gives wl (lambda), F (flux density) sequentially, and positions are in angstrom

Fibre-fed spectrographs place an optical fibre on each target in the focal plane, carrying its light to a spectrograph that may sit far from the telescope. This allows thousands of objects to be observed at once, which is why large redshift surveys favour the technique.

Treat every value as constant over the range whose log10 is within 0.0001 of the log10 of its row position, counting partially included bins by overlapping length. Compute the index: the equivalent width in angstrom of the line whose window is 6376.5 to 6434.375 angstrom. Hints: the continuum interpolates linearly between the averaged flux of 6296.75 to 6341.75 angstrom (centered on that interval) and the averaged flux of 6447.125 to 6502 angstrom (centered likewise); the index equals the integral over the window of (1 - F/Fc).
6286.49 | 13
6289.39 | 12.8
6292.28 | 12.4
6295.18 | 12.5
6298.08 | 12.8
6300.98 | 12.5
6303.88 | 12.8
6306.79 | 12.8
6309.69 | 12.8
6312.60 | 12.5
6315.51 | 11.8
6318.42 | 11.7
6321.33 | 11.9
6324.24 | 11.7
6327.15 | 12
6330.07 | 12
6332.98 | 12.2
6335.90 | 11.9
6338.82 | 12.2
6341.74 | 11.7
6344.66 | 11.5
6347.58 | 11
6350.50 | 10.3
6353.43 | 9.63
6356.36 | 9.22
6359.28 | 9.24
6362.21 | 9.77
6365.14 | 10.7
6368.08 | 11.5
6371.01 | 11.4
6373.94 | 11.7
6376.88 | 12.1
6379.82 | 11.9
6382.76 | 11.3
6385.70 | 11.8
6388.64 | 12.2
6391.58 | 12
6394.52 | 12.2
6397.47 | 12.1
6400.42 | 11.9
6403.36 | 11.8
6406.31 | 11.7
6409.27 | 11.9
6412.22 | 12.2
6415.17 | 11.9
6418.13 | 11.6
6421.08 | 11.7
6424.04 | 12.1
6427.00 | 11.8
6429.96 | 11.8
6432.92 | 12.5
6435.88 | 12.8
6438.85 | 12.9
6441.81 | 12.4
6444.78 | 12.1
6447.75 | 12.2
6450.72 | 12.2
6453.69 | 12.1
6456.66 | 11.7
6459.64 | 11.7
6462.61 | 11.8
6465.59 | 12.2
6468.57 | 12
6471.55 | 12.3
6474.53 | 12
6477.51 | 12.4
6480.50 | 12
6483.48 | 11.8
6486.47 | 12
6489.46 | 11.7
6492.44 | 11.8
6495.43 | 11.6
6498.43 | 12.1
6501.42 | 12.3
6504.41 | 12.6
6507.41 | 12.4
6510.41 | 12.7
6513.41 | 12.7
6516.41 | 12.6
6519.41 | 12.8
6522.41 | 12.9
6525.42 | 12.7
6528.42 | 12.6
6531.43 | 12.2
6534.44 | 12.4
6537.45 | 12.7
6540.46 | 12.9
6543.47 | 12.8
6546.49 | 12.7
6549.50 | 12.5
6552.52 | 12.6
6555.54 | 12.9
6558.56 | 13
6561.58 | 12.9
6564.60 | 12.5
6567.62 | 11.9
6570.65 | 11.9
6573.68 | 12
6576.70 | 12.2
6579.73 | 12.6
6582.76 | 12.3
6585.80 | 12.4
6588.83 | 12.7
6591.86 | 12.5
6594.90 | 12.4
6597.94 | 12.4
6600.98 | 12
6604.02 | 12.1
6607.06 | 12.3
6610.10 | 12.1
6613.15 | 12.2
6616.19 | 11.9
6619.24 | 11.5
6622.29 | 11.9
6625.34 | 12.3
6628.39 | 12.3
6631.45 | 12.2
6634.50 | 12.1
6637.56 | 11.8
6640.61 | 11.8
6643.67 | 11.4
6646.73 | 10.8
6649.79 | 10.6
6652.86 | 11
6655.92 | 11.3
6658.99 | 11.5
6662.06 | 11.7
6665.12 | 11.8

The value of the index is 0.81 angstrom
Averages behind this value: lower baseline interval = 12.2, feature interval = 11.9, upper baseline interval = 12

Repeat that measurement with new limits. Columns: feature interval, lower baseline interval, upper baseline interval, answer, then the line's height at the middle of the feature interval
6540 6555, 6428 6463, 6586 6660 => -0.8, 12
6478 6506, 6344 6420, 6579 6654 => -0.9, 11.6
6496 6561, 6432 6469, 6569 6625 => -2.2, 12.2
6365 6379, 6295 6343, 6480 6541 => 0.8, 12.3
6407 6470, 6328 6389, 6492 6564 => -1.2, 11.8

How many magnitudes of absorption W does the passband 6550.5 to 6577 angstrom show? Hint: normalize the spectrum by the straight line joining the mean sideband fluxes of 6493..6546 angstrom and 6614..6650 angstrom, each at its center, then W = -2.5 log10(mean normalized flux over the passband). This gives -0.02 mag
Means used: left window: 12.5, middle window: 12.4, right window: 11.8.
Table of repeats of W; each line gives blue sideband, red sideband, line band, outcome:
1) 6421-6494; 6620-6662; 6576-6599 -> -0.06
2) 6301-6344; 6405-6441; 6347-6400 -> 0.09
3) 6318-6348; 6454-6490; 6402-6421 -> 0.01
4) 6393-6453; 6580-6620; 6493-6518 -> -0.02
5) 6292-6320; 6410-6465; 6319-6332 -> 0.04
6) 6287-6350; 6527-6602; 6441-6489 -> 0.03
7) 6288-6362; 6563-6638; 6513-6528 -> -0.06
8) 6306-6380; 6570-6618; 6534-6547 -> -0.06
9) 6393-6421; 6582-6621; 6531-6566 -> -0.05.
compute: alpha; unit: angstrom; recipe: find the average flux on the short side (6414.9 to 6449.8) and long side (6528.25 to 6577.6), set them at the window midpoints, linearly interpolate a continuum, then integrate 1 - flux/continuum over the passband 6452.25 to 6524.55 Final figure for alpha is 0.8 angstrom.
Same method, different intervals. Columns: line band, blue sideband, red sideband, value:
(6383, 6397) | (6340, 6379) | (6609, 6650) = -1.4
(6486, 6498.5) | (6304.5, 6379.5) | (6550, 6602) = 0.3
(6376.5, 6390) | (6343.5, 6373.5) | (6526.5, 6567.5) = -1.4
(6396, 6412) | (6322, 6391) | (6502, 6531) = -0.3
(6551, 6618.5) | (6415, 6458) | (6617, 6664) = -3.4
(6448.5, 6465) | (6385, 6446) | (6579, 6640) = 0.2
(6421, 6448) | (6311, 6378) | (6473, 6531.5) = -0.9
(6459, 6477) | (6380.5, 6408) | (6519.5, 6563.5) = 0.4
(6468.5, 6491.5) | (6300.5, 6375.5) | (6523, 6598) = 0.2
